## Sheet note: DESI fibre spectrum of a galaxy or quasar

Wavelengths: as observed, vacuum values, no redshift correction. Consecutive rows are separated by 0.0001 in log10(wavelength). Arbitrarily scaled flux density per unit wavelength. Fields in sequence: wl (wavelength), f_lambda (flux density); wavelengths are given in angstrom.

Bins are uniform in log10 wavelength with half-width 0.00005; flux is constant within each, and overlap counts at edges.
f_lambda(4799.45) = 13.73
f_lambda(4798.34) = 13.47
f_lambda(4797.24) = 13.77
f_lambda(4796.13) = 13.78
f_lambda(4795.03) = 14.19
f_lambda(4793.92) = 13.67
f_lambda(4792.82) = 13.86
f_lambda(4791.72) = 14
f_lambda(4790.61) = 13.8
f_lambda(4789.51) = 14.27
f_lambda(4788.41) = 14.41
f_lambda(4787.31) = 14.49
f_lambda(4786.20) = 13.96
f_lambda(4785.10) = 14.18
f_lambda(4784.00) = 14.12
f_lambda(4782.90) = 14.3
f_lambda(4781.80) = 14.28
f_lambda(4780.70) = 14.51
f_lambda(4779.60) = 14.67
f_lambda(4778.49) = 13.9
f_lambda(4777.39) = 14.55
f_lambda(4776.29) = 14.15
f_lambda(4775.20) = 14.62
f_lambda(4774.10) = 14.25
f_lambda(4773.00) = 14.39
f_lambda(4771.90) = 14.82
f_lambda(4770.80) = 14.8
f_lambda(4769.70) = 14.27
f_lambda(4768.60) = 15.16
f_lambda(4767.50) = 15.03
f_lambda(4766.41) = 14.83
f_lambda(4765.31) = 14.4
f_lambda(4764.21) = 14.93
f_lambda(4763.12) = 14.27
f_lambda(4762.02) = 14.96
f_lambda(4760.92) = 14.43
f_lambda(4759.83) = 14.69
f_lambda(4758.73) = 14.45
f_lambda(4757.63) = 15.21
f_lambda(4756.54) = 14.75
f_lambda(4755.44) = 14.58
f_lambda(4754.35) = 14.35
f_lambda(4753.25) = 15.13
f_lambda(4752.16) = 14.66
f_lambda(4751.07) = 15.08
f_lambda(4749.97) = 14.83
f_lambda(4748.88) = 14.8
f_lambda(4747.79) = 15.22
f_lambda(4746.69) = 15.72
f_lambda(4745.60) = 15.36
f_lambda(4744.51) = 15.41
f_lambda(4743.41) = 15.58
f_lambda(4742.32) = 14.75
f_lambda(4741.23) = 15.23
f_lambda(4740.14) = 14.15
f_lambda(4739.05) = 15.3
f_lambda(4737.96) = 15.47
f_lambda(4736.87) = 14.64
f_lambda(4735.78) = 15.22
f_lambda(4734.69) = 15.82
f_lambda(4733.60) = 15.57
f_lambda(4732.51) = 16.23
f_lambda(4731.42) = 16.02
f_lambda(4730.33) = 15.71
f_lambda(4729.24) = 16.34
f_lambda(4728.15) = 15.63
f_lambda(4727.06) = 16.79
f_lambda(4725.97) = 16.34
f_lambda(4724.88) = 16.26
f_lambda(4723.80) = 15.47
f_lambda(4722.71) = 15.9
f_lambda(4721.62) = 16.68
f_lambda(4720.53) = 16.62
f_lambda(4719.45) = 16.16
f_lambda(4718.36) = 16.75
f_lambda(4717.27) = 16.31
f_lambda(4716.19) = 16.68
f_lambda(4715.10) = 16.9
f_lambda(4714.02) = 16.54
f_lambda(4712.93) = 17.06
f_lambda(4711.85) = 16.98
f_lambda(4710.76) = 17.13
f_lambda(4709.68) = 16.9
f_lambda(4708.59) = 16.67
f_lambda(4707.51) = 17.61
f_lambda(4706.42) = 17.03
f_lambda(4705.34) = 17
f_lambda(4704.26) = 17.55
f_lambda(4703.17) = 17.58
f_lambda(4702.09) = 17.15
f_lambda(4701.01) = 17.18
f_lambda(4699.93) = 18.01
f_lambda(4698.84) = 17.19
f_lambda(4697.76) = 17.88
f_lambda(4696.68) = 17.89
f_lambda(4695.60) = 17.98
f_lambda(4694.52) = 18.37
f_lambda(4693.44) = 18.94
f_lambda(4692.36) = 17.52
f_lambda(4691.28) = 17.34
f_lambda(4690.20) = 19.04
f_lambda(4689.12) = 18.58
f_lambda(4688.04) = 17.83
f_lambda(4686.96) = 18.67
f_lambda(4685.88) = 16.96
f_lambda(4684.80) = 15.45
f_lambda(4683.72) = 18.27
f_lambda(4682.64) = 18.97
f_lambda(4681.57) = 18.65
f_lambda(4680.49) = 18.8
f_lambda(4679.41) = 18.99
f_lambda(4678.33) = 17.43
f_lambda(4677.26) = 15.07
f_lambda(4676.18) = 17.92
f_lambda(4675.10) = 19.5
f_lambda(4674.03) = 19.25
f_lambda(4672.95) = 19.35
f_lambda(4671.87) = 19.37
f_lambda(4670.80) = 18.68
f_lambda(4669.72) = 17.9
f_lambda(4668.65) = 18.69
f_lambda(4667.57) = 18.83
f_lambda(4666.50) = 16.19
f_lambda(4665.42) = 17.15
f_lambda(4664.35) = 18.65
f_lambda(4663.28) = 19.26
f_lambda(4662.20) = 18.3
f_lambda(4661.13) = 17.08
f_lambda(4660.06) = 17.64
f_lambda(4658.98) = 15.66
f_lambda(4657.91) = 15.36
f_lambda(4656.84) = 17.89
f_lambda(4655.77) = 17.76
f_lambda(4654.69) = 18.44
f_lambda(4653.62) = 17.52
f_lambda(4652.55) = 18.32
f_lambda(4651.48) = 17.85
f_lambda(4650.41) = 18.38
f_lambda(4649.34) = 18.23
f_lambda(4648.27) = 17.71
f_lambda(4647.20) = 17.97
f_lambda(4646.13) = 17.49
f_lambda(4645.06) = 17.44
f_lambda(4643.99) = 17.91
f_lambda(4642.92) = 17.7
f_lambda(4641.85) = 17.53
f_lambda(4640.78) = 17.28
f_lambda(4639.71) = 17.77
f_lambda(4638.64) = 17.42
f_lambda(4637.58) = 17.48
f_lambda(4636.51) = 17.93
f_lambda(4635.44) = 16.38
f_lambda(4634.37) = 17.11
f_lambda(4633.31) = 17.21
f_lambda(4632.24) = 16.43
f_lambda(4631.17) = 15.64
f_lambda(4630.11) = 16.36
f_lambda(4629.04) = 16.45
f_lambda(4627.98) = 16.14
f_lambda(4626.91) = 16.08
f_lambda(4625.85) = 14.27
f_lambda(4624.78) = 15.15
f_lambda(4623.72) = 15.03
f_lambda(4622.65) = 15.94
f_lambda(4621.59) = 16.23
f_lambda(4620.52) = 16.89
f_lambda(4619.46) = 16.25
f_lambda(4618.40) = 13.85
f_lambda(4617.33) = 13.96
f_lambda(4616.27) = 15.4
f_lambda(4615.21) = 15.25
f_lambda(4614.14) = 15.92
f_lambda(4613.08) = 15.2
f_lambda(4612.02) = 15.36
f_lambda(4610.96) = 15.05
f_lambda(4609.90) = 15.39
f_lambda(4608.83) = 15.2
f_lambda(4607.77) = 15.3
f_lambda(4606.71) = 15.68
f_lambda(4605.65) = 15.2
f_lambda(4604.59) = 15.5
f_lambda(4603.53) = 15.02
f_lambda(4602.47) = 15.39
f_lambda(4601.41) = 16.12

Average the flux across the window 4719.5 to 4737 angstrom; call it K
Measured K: 16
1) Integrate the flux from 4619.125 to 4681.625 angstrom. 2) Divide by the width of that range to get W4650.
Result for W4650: 17.4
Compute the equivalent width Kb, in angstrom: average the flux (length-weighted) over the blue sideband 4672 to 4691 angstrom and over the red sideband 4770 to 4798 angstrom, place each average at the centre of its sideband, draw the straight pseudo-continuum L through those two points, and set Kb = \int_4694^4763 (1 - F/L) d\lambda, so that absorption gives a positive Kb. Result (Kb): 1.38 angstrom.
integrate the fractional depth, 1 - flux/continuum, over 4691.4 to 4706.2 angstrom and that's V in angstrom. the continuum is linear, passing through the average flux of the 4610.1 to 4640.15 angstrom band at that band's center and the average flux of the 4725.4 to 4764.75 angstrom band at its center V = -2.1 angstrom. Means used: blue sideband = 16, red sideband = 15.2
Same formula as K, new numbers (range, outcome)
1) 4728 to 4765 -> 15.1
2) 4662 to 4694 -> 18.2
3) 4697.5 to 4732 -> 16.7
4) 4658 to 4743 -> 17.1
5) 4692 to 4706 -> 17.7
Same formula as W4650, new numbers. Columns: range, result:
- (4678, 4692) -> 18.1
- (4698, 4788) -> 15.5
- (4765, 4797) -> 14.3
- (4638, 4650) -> 17.7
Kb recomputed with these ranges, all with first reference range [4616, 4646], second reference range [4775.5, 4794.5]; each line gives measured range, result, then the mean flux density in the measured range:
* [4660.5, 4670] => -1.2 angstrom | 18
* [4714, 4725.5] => -0.9 angstrom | 16.4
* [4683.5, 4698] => -2.2 angstrom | 17.9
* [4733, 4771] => -0.7 angstrom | 14.9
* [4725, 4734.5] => -0.7 angstrom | 16.1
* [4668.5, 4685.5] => -2.7 angstrom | 18.2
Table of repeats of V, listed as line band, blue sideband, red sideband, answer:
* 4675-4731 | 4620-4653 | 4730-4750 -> -4.7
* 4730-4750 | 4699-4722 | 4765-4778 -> 0.6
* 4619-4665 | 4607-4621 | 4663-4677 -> -0.6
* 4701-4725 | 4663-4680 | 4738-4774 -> -0.3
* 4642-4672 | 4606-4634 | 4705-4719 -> -3.1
